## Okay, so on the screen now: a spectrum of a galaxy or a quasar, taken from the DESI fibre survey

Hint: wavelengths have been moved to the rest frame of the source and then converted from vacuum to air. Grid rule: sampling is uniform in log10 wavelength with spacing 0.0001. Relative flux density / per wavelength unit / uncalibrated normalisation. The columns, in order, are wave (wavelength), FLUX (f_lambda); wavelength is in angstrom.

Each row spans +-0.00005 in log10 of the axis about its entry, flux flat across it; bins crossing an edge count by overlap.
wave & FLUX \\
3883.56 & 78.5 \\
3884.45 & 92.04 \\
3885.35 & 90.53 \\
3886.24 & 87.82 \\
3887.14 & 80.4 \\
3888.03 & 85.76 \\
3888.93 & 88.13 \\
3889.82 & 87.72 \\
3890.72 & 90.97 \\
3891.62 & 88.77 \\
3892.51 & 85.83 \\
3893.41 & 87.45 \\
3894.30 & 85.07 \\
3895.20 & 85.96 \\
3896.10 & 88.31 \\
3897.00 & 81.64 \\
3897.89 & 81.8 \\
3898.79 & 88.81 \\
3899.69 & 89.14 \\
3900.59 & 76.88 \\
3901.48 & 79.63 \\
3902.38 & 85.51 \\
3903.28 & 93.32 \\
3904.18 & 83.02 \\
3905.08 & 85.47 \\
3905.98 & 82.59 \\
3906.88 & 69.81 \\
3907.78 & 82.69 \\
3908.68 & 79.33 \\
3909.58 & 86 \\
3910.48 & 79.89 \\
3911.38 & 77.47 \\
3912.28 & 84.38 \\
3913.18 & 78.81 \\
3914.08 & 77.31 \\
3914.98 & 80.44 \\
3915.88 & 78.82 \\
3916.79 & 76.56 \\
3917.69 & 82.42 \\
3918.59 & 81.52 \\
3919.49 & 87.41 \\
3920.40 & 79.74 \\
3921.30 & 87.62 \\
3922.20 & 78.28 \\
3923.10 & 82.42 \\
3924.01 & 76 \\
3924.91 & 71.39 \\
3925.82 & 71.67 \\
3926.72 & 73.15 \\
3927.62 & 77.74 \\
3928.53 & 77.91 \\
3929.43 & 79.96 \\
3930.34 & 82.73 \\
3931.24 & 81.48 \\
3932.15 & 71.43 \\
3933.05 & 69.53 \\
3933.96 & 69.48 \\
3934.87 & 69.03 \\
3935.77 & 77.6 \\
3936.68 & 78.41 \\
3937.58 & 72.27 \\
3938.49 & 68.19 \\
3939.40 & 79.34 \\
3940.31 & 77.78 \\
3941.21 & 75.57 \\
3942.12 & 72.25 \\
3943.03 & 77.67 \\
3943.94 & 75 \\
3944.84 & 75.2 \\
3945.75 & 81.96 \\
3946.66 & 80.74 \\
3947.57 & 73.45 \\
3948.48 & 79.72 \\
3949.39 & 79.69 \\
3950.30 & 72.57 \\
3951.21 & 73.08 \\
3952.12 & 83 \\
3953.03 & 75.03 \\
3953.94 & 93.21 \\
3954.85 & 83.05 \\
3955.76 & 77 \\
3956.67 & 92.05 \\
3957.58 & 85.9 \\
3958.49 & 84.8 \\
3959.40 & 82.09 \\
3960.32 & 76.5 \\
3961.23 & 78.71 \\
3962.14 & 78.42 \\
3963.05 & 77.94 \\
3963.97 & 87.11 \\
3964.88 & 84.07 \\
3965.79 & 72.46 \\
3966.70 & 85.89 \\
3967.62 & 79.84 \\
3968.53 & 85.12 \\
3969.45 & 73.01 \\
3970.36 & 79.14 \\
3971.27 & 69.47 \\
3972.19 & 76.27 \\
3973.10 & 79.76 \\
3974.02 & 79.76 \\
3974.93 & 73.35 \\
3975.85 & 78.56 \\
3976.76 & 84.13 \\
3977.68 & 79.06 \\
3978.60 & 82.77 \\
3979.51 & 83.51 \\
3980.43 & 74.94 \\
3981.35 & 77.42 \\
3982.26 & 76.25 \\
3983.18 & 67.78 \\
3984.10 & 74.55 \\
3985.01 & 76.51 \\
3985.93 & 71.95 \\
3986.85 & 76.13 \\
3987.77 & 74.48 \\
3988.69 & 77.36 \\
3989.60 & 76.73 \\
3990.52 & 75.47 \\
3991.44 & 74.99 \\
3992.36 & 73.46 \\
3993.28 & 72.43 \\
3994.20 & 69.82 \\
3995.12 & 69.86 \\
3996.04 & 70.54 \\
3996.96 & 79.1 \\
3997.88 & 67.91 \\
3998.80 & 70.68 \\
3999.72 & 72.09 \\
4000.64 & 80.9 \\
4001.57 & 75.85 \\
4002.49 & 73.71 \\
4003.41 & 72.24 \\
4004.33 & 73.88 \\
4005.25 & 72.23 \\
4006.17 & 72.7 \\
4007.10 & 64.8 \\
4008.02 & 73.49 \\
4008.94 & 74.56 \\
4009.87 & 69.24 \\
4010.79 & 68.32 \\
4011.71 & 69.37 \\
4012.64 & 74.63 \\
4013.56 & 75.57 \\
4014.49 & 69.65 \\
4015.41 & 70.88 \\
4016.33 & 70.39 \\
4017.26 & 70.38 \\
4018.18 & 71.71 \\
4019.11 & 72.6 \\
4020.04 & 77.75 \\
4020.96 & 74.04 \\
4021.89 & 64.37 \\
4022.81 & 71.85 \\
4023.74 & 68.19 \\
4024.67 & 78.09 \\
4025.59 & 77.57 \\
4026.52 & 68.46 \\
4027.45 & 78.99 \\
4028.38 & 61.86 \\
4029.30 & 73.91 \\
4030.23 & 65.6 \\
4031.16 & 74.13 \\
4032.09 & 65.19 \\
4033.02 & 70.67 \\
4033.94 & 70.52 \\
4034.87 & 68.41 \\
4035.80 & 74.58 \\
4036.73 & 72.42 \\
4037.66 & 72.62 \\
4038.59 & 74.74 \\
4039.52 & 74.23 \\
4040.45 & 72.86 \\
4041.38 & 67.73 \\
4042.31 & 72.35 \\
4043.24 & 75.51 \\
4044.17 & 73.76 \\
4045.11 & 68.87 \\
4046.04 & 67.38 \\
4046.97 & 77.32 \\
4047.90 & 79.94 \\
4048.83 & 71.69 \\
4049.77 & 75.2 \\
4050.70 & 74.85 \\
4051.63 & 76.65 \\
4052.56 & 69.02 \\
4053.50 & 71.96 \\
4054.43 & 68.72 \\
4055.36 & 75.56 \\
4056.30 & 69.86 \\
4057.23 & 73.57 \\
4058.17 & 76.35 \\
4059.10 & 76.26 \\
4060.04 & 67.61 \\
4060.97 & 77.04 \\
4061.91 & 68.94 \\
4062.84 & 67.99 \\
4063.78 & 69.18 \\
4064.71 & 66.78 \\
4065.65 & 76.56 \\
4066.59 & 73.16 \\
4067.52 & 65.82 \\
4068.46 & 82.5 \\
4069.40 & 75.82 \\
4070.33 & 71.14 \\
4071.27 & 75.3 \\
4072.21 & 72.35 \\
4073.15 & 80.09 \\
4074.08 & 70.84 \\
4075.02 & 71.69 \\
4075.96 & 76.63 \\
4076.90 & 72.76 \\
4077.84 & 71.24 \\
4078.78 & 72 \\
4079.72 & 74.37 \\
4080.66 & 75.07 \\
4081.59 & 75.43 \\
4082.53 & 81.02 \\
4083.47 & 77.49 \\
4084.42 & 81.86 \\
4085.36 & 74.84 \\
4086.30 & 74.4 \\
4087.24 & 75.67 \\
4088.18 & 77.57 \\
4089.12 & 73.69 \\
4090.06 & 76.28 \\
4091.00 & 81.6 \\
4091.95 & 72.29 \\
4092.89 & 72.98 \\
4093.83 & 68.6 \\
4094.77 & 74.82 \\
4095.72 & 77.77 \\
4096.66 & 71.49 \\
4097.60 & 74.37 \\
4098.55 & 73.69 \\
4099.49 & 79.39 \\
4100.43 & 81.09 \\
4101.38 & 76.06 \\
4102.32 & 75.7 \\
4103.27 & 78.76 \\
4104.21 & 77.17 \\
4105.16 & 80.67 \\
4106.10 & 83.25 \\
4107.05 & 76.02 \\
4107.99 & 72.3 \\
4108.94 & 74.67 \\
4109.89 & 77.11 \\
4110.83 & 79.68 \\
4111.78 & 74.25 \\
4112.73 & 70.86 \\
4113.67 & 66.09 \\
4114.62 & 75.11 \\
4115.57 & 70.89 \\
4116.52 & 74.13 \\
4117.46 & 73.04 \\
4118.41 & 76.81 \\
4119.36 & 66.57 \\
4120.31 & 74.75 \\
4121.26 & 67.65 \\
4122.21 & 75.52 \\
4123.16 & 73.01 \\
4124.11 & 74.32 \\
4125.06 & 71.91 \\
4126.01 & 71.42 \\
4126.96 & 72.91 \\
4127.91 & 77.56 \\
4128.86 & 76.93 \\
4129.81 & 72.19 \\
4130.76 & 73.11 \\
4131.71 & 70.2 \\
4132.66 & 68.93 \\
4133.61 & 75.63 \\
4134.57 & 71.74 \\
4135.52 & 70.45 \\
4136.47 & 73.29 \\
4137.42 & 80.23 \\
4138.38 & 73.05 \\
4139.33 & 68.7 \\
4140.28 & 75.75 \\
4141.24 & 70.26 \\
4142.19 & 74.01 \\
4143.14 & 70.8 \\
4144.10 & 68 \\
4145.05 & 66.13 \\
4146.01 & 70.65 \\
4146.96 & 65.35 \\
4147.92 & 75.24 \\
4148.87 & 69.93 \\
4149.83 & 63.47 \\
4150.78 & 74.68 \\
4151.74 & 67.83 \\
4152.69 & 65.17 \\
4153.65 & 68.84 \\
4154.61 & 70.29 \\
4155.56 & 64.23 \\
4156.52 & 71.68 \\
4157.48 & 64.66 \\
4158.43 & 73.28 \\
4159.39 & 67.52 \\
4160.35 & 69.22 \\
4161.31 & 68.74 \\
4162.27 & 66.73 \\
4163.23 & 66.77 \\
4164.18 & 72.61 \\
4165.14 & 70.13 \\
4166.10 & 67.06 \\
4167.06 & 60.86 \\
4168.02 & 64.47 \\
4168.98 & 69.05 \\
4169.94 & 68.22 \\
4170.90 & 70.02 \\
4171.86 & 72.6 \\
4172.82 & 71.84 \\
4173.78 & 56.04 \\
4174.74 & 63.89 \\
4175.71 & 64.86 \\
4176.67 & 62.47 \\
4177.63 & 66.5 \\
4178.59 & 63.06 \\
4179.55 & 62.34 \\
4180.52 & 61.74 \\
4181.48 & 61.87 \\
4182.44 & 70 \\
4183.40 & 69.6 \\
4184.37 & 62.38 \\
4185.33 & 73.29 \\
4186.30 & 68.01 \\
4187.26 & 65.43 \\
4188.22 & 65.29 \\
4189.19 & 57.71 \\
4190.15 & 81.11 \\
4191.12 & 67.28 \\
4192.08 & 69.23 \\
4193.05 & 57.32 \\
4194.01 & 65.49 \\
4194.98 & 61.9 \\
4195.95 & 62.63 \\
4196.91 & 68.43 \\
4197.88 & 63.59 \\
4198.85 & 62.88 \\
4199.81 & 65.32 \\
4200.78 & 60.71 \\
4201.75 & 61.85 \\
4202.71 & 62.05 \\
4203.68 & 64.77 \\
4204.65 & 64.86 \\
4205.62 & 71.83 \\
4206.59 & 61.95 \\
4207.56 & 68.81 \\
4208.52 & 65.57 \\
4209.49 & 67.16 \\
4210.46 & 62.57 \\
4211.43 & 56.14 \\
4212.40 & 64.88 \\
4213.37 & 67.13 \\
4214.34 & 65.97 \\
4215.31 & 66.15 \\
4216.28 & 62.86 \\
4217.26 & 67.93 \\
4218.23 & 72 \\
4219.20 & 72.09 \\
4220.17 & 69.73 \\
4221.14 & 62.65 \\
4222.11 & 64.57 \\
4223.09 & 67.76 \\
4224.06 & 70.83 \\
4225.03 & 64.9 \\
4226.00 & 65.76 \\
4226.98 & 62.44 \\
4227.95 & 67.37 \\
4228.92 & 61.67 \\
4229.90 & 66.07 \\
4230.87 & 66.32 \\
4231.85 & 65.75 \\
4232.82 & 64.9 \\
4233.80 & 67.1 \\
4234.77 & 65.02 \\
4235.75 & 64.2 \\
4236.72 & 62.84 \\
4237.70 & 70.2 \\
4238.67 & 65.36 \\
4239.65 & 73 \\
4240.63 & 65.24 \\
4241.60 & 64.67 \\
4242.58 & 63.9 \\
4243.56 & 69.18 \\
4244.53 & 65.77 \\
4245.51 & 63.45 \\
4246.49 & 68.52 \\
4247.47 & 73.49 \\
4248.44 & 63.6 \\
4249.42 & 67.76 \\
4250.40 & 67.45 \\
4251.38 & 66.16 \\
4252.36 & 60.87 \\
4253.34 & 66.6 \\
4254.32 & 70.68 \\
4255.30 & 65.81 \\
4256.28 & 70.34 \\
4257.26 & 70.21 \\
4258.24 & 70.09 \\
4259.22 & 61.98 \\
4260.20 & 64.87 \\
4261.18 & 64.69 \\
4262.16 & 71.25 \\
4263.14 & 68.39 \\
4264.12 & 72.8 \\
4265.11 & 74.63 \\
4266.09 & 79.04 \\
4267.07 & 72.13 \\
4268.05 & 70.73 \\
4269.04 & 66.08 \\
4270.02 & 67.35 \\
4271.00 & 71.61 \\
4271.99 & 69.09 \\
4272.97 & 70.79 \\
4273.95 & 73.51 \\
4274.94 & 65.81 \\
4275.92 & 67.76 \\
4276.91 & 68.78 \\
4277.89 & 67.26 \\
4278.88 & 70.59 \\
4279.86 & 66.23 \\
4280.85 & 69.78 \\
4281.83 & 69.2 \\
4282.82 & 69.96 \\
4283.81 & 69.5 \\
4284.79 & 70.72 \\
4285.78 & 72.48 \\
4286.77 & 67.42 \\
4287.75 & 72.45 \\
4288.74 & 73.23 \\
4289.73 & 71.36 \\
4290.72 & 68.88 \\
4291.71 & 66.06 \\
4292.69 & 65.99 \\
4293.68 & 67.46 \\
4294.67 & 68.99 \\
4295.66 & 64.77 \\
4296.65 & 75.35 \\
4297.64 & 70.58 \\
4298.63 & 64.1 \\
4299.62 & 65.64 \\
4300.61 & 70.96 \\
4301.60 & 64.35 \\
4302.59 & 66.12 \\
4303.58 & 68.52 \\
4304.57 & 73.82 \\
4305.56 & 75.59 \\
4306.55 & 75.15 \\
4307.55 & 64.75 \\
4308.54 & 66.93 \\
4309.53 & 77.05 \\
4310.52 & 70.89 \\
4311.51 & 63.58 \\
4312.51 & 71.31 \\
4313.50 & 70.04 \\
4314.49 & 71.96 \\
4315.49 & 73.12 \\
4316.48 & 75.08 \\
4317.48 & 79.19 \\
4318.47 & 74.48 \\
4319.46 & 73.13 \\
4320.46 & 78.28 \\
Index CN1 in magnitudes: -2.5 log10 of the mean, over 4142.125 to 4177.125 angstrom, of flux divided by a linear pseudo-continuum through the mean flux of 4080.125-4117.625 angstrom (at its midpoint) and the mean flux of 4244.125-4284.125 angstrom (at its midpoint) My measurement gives 0.08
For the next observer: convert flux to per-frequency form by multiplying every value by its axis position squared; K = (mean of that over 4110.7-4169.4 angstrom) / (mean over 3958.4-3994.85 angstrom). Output 0.99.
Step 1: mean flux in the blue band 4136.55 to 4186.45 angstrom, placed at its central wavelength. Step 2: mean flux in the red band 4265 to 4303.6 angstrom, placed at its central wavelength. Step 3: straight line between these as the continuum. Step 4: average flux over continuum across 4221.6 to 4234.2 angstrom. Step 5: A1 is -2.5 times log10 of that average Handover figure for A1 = 0.05 mag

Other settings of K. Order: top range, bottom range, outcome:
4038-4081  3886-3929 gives 0.96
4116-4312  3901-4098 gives 1.00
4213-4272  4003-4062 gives 1.03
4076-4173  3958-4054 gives 1.04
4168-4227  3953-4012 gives 0.95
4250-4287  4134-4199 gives 1.07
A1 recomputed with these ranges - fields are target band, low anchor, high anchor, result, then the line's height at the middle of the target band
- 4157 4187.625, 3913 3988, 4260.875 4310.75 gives 0.09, 72.6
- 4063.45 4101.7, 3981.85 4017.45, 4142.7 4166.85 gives -0.06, 70.6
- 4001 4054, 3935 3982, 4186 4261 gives 0.05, 75.5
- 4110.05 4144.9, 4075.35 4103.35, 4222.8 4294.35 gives 0.02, 73.9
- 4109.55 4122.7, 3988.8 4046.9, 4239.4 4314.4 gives -0.03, 70.9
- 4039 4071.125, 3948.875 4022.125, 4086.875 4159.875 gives 0.03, 74.5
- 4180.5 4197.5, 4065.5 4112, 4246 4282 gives 0.09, 71.7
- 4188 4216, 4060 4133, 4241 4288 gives 0.09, 70.7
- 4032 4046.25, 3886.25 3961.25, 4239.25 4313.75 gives 0.07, 76.6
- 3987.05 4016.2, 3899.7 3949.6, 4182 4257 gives 0.04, 75.3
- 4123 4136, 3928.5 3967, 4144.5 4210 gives -0.06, 69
